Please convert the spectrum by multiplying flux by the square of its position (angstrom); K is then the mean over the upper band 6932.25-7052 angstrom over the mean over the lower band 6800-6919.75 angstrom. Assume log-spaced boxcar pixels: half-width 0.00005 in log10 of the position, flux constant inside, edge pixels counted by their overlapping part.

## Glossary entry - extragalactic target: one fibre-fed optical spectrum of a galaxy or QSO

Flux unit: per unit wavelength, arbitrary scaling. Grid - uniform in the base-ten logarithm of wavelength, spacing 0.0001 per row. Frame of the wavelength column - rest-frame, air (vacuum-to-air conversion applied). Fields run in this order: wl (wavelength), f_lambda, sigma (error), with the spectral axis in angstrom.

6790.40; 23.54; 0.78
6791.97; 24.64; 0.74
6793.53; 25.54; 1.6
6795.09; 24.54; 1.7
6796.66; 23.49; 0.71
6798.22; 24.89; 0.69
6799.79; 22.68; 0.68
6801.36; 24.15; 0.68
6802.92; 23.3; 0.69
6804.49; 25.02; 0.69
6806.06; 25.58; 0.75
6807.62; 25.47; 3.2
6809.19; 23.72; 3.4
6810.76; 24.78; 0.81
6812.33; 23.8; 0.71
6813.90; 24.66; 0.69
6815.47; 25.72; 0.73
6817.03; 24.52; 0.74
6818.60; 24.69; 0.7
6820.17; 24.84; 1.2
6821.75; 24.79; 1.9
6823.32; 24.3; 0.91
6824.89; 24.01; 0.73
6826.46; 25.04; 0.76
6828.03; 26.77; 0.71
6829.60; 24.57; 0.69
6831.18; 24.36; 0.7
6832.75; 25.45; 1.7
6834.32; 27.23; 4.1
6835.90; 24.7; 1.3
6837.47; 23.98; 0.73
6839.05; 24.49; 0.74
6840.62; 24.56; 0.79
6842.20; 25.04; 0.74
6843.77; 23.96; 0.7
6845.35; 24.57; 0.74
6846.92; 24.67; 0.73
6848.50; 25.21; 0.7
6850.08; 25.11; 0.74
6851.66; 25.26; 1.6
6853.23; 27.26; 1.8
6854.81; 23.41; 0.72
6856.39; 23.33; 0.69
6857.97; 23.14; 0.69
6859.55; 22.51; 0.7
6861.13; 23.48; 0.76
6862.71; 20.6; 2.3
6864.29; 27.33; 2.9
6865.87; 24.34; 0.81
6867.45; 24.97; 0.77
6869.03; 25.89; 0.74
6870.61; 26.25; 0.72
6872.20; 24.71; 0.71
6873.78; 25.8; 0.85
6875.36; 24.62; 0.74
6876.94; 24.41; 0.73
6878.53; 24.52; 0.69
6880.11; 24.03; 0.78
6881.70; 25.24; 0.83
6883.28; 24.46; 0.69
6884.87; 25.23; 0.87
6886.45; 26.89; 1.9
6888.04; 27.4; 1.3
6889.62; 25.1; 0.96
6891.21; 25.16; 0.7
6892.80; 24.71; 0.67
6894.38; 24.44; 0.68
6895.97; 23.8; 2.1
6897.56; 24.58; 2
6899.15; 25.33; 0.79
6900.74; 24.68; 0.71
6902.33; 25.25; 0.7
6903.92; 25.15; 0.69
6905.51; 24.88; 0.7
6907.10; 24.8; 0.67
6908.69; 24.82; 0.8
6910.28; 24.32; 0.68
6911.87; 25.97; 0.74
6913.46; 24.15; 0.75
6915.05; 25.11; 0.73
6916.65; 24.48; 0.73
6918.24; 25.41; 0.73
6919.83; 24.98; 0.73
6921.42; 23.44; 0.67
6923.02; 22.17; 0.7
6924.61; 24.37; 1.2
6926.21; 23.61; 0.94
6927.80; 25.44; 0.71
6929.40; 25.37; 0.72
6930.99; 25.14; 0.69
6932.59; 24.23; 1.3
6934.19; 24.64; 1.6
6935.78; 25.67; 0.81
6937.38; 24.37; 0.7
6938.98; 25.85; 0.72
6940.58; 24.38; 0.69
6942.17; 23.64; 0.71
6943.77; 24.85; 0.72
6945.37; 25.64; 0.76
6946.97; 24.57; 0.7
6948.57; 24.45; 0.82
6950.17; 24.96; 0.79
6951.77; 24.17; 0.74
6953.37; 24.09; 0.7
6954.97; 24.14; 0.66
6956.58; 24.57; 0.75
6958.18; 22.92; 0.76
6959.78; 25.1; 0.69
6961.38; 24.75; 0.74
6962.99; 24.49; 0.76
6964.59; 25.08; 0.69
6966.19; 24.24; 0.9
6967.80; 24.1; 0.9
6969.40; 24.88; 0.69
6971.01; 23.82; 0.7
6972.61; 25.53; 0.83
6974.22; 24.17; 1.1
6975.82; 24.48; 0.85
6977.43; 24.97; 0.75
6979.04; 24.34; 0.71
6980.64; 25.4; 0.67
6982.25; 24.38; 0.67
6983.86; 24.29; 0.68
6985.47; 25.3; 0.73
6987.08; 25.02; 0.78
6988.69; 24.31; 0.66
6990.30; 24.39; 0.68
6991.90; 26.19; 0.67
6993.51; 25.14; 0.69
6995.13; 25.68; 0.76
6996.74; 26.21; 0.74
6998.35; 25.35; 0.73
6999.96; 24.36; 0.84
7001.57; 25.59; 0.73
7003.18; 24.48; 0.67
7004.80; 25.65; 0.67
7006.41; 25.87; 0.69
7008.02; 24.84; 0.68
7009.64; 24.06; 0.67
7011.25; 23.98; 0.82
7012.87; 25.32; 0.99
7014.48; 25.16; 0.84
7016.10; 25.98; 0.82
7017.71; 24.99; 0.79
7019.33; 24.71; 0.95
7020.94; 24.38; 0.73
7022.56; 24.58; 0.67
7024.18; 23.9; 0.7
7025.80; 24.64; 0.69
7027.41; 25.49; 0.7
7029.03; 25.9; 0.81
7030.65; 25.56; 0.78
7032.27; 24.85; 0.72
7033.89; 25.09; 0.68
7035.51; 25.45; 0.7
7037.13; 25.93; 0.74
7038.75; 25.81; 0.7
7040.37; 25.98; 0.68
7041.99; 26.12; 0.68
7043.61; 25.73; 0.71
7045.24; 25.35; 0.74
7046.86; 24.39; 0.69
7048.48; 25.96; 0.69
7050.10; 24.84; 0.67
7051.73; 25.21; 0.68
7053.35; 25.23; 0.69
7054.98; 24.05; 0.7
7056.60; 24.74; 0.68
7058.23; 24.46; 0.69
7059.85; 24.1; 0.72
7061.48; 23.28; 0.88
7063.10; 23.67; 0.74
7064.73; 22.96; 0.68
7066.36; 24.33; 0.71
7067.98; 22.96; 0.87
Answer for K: 1.04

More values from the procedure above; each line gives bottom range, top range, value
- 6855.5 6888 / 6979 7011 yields 1.05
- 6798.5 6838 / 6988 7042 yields 1.08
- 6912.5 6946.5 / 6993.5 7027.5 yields 1.04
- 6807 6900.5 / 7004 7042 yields 1.07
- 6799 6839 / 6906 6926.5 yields 1.02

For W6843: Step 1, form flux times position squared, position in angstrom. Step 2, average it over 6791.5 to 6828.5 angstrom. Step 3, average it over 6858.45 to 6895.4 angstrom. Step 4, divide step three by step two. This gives 1.03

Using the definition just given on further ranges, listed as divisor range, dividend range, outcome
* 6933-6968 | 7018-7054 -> 1.05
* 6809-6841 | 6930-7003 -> 1.04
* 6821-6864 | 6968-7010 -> 1.06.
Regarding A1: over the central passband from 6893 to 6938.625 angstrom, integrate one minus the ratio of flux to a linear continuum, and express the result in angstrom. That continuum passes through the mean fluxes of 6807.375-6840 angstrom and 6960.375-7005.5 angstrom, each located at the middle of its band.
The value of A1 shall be 0.3 angstrom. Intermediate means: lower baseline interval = 24.8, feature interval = 24.7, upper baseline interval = 24.9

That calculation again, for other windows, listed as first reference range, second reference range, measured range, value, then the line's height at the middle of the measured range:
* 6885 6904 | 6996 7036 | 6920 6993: 1.59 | 25.1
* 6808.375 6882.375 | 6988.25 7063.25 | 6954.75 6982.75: 0.46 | 24.9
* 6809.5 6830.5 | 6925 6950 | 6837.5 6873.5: 0.32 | 24.8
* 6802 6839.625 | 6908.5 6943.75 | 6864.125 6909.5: -0.74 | 24.7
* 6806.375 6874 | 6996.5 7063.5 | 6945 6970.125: 0.43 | 24.9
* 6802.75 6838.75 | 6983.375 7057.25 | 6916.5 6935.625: 0.40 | 25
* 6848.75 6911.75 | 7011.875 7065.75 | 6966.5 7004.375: 0.03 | 24.9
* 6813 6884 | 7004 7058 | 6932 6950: 0.12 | 24.9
